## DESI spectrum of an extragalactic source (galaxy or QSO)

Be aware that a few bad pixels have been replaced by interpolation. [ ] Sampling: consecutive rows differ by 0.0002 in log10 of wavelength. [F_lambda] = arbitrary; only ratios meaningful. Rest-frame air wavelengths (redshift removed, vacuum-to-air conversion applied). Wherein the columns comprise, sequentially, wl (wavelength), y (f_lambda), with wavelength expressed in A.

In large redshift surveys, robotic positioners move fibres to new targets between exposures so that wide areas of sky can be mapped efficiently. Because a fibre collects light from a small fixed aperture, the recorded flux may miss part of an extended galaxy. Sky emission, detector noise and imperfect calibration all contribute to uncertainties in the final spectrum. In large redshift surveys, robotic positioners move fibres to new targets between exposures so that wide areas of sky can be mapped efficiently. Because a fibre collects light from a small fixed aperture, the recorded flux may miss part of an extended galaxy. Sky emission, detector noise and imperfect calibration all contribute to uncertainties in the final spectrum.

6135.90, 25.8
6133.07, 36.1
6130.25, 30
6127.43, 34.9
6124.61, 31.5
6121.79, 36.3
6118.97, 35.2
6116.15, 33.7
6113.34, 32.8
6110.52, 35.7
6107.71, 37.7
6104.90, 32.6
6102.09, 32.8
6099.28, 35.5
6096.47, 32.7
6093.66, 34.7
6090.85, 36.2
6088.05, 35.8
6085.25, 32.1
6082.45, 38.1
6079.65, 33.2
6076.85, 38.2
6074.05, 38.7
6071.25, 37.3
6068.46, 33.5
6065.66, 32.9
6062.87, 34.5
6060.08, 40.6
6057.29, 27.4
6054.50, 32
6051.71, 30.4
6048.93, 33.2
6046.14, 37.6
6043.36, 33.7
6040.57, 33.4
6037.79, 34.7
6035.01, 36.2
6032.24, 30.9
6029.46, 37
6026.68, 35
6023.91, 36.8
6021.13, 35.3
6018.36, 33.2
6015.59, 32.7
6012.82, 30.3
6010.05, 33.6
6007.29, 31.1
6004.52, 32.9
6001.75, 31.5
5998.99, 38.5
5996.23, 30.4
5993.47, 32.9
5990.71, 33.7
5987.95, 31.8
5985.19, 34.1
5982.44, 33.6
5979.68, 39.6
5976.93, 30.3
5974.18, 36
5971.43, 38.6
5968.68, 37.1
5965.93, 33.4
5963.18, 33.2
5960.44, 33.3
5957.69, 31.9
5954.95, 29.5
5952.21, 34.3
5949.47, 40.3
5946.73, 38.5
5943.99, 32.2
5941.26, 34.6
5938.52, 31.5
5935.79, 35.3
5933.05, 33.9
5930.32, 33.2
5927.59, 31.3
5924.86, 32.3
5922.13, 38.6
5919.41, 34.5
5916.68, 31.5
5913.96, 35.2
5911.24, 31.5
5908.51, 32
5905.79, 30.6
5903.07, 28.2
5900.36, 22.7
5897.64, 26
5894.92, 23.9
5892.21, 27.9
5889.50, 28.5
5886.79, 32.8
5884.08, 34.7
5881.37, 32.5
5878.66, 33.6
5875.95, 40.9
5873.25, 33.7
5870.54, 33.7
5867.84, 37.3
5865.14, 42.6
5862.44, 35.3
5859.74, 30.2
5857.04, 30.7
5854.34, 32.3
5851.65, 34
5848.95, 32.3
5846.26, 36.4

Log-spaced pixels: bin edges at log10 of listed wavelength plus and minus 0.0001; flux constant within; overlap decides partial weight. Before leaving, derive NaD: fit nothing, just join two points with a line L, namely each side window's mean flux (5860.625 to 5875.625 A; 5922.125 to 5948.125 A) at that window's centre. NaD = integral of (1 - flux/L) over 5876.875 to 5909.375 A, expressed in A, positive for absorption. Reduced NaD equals 5.5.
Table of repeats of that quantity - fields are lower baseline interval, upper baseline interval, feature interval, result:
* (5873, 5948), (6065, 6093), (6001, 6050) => 1.0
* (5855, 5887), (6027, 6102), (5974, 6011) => 1.3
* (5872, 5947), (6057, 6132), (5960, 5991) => -1.5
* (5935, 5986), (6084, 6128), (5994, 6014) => 1.1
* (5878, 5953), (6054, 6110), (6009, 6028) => 0.0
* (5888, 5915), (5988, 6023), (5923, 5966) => -4.7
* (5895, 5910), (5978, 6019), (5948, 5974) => -3.0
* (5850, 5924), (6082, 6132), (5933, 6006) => -2.3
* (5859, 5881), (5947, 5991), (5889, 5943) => 6.2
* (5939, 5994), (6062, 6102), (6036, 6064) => 0.9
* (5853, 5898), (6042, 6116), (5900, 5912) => 1.4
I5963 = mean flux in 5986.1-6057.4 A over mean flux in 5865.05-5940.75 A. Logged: 1.03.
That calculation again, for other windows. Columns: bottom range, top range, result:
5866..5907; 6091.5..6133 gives 1.09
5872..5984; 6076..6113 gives 1.06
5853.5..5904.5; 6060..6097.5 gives 1.11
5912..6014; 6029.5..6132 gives 1.01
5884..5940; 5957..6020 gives 1.08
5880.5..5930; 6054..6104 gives 1.13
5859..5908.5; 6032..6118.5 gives 1.08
